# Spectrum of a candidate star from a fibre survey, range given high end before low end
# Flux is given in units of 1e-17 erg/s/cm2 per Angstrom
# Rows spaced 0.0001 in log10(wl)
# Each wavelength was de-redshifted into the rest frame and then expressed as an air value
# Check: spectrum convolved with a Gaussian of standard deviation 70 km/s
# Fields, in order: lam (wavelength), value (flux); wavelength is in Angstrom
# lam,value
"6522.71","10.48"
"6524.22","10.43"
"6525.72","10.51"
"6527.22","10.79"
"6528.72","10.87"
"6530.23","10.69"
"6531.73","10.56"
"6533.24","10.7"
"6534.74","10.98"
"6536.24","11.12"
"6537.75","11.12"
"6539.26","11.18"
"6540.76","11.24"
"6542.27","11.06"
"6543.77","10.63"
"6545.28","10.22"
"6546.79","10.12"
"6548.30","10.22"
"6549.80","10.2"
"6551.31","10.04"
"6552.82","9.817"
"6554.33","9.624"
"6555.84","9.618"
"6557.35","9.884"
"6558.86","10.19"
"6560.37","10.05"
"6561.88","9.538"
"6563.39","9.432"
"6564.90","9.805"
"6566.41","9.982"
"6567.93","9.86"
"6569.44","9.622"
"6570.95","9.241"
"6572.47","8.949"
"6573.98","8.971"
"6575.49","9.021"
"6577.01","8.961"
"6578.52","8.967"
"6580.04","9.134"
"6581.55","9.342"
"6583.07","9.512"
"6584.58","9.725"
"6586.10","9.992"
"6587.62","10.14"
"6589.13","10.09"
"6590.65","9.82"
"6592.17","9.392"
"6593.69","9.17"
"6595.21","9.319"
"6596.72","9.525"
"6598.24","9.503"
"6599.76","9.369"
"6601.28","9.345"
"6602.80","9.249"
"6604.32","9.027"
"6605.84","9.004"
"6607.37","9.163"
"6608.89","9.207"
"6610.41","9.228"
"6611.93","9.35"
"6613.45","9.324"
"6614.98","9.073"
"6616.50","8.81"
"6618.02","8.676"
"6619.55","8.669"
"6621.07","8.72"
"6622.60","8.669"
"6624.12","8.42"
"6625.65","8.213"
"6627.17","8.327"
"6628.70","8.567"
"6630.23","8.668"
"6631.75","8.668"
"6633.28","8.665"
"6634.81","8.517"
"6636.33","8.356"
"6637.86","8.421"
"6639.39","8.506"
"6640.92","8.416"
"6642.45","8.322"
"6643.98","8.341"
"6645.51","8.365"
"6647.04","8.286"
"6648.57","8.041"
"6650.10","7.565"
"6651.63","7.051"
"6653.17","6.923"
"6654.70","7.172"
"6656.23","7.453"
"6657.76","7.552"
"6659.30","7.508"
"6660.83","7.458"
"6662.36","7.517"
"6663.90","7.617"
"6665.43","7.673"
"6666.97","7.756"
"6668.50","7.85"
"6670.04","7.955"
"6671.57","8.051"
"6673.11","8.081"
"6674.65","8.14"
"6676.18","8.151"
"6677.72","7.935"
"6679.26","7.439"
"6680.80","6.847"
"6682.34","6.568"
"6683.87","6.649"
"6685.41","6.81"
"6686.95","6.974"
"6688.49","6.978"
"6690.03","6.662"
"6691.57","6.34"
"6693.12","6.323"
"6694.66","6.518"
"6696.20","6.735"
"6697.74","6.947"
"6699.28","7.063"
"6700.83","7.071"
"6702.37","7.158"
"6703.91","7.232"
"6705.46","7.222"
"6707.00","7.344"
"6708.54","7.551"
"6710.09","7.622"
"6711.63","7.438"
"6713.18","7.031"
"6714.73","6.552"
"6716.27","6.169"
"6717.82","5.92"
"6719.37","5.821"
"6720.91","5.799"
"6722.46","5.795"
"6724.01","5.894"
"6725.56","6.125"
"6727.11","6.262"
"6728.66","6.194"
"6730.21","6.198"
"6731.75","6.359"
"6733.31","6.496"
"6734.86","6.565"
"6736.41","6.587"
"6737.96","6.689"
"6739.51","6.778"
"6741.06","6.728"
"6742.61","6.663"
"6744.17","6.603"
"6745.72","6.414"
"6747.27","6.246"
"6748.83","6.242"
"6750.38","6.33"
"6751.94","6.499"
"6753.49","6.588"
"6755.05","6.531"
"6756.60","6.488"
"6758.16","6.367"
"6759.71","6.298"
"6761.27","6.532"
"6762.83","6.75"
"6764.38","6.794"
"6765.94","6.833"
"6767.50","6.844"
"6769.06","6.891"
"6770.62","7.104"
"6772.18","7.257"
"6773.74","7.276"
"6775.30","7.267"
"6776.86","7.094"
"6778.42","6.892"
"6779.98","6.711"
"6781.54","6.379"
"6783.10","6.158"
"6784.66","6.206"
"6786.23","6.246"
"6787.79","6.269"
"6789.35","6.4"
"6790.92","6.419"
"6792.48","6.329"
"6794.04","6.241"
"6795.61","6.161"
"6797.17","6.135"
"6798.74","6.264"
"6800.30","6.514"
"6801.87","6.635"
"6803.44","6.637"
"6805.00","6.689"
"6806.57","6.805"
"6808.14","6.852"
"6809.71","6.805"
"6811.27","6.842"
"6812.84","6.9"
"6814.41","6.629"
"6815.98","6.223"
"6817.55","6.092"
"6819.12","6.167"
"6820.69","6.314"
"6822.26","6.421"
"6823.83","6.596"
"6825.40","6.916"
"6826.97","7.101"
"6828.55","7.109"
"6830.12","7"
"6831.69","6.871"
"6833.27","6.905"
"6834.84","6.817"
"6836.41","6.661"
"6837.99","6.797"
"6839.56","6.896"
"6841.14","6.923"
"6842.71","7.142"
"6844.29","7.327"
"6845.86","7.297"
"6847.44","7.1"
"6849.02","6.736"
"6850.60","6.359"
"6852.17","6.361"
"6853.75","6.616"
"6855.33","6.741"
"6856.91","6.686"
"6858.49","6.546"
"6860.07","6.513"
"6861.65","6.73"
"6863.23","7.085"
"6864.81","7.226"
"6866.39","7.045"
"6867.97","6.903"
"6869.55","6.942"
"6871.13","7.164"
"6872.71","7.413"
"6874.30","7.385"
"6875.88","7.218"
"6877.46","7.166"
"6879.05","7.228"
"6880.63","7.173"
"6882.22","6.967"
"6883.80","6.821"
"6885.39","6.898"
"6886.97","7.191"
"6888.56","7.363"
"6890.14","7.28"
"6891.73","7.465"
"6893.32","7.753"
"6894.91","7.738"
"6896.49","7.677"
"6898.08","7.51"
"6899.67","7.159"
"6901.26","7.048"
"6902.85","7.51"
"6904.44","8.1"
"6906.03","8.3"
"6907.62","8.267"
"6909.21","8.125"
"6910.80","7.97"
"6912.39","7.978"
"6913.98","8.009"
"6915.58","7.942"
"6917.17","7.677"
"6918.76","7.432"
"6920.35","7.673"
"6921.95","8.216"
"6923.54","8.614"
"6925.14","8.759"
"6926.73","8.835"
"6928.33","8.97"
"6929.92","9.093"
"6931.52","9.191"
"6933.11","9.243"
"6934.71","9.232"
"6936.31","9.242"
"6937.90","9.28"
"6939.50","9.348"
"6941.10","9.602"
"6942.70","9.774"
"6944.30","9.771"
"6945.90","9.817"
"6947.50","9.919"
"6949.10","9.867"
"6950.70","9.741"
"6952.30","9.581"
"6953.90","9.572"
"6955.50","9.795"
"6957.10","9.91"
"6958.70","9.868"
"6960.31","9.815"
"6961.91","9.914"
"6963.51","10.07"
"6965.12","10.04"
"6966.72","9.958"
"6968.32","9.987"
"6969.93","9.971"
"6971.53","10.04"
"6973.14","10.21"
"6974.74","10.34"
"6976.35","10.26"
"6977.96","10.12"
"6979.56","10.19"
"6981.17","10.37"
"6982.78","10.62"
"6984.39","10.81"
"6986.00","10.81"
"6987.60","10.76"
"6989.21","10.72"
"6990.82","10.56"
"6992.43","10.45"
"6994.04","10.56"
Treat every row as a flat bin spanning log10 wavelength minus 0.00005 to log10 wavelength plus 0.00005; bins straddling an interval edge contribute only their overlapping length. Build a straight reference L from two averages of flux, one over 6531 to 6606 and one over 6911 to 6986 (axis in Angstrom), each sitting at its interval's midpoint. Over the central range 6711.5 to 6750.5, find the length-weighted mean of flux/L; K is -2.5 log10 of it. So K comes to 0.45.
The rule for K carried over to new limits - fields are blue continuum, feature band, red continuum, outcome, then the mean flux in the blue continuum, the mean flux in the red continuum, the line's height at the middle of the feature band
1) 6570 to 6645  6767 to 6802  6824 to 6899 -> 0.160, 9.02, 7.03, 7.64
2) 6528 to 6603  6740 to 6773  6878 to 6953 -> 0.337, 9.9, 8.3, 9.03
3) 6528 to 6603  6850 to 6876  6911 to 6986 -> 0.357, 9.9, 9.45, 9.55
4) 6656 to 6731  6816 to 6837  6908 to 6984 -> 0.231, 7.01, 9.36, 8.25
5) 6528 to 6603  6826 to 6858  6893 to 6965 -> 0.301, 9.9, 8.8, 9.06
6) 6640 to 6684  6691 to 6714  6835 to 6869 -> 0.070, 7.7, 6.84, 7.51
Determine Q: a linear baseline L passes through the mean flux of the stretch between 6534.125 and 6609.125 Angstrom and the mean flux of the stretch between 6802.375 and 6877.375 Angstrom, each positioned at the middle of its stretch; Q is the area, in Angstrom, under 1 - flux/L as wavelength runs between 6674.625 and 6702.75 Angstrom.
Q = 5.0 Angstrom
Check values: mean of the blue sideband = 9.77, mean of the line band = 6.98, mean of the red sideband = 6.82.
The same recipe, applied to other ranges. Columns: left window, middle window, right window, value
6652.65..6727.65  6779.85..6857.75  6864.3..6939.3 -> 9.3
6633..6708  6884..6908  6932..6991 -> 4.8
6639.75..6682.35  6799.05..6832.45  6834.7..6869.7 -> 1.7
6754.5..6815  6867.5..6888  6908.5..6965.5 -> 2.6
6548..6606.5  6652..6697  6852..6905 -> 7.6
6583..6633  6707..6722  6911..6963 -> 4.0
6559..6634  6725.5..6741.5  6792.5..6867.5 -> 2.7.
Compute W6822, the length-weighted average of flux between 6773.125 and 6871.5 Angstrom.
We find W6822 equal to 6.7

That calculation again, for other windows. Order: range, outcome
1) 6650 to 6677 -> 7.64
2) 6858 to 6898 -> 7.17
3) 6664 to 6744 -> 6.9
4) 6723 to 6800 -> 6.52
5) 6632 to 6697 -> 7.59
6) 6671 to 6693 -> 7.22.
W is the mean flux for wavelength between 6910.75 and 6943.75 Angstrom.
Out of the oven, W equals 8.69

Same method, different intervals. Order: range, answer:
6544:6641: 9.29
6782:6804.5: 6.34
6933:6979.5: 9.82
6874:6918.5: 7.53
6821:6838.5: 6.82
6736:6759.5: 6.51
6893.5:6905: 7.53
